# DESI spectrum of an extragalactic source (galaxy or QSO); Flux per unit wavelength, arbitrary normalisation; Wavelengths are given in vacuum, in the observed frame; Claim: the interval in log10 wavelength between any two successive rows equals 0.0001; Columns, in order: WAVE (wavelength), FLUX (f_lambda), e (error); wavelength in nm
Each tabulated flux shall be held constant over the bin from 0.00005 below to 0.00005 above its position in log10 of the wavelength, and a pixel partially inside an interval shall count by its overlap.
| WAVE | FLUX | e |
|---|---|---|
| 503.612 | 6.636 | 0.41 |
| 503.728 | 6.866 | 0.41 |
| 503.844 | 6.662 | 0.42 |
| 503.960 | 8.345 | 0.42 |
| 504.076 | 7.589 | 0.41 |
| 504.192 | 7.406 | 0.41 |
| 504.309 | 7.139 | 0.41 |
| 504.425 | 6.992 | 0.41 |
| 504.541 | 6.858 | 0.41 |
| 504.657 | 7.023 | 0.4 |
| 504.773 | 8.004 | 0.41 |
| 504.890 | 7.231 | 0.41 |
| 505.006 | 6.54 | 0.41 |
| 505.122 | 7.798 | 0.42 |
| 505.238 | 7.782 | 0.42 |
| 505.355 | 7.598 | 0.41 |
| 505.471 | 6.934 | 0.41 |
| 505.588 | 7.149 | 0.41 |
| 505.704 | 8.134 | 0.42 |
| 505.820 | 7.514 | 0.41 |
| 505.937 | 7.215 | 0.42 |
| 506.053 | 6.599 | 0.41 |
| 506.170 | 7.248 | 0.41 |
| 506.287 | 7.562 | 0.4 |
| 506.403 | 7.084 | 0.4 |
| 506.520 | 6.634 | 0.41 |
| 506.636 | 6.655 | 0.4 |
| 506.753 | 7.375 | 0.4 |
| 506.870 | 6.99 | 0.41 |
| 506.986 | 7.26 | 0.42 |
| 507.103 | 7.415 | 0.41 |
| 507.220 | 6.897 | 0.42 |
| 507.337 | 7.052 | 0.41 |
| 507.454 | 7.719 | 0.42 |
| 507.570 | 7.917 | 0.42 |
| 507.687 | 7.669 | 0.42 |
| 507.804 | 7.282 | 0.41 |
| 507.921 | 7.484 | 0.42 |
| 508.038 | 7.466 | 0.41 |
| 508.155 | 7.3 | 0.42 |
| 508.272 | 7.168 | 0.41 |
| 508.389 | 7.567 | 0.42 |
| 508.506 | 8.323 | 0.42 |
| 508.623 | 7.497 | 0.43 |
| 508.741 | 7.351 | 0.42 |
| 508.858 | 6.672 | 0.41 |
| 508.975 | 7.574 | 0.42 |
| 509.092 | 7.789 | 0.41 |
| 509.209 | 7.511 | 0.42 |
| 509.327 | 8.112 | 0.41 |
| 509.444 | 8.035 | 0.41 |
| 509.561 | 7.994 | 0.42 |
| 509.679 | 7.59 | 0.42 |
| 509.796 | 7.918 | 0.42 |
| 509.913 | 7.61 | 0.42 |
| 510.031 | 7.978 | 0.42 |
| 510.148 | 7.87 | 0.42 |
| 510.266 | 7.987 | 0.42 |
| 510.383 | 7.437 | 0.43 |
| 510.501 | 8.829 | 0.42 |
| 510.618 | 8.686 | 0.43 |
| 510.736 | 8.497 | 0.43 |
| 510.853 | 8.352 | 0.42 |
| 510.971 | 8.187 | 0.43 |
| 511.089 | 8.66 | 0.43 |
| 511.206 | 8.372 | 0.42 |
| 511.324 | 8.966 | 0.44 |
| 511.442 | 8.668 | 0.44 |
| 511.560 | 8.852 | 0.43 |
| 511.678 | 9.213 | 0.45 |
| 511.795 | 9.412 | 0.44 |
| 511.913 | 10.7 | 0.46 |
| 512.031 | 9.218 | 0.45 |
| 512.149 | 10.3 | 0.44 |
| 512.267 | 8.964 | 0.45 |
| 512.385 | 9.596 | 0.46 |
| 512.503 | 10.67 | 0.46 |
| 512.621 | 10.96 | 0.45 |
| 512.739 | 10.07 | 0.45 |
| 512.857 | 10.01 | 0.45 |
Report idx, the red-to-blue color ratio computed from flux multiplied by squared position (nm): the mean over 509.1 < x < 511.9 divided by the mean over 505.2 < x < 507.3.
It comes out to 1.2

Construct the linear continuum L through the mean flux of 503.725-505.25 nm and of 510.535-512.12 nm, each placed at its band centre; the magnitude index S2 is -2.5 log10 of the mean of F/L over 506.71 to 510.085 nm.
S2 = 0.10 mag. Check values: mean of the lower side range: 7.3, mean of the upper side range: 8.93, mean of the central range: 7.53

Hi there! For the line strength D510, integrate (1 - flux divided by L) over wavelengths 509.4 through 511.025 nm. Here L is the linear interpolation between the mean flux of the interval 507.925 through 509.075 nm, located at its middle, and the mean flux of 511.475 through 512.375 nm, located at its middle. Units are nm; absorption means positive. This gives 0.078 nm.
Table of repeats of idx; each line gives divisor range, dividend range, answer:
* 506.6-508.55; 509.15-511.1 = 1.10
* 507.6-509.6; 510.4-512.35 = 1.20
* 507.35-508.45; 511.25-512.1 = 1.26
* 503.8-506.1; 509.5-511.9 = 1.17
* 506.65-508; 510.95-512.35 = 1.27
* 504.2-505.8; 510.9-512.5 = 1.29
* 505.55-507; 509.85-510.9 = 1.15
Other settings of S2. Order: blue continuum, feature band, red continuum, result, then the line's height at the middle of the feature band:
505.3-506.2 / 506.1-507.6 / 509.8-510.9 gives 0.04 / 7.5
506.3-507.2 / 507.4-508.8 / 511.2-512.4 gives 0.02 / 7.68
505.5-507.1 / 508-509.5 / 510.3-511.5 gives 0.04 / 7.86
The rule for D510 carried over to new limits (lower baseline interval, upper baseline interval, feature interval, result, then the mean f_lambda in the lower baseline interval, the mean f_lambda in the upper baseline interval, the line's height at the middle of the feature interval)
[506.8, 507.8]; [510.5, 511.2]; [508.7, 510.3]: 0.071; 7.36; 8.51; 8.07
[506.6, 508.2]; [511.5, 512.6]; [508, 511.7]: 0.251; 7.33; 9.7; 8.58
